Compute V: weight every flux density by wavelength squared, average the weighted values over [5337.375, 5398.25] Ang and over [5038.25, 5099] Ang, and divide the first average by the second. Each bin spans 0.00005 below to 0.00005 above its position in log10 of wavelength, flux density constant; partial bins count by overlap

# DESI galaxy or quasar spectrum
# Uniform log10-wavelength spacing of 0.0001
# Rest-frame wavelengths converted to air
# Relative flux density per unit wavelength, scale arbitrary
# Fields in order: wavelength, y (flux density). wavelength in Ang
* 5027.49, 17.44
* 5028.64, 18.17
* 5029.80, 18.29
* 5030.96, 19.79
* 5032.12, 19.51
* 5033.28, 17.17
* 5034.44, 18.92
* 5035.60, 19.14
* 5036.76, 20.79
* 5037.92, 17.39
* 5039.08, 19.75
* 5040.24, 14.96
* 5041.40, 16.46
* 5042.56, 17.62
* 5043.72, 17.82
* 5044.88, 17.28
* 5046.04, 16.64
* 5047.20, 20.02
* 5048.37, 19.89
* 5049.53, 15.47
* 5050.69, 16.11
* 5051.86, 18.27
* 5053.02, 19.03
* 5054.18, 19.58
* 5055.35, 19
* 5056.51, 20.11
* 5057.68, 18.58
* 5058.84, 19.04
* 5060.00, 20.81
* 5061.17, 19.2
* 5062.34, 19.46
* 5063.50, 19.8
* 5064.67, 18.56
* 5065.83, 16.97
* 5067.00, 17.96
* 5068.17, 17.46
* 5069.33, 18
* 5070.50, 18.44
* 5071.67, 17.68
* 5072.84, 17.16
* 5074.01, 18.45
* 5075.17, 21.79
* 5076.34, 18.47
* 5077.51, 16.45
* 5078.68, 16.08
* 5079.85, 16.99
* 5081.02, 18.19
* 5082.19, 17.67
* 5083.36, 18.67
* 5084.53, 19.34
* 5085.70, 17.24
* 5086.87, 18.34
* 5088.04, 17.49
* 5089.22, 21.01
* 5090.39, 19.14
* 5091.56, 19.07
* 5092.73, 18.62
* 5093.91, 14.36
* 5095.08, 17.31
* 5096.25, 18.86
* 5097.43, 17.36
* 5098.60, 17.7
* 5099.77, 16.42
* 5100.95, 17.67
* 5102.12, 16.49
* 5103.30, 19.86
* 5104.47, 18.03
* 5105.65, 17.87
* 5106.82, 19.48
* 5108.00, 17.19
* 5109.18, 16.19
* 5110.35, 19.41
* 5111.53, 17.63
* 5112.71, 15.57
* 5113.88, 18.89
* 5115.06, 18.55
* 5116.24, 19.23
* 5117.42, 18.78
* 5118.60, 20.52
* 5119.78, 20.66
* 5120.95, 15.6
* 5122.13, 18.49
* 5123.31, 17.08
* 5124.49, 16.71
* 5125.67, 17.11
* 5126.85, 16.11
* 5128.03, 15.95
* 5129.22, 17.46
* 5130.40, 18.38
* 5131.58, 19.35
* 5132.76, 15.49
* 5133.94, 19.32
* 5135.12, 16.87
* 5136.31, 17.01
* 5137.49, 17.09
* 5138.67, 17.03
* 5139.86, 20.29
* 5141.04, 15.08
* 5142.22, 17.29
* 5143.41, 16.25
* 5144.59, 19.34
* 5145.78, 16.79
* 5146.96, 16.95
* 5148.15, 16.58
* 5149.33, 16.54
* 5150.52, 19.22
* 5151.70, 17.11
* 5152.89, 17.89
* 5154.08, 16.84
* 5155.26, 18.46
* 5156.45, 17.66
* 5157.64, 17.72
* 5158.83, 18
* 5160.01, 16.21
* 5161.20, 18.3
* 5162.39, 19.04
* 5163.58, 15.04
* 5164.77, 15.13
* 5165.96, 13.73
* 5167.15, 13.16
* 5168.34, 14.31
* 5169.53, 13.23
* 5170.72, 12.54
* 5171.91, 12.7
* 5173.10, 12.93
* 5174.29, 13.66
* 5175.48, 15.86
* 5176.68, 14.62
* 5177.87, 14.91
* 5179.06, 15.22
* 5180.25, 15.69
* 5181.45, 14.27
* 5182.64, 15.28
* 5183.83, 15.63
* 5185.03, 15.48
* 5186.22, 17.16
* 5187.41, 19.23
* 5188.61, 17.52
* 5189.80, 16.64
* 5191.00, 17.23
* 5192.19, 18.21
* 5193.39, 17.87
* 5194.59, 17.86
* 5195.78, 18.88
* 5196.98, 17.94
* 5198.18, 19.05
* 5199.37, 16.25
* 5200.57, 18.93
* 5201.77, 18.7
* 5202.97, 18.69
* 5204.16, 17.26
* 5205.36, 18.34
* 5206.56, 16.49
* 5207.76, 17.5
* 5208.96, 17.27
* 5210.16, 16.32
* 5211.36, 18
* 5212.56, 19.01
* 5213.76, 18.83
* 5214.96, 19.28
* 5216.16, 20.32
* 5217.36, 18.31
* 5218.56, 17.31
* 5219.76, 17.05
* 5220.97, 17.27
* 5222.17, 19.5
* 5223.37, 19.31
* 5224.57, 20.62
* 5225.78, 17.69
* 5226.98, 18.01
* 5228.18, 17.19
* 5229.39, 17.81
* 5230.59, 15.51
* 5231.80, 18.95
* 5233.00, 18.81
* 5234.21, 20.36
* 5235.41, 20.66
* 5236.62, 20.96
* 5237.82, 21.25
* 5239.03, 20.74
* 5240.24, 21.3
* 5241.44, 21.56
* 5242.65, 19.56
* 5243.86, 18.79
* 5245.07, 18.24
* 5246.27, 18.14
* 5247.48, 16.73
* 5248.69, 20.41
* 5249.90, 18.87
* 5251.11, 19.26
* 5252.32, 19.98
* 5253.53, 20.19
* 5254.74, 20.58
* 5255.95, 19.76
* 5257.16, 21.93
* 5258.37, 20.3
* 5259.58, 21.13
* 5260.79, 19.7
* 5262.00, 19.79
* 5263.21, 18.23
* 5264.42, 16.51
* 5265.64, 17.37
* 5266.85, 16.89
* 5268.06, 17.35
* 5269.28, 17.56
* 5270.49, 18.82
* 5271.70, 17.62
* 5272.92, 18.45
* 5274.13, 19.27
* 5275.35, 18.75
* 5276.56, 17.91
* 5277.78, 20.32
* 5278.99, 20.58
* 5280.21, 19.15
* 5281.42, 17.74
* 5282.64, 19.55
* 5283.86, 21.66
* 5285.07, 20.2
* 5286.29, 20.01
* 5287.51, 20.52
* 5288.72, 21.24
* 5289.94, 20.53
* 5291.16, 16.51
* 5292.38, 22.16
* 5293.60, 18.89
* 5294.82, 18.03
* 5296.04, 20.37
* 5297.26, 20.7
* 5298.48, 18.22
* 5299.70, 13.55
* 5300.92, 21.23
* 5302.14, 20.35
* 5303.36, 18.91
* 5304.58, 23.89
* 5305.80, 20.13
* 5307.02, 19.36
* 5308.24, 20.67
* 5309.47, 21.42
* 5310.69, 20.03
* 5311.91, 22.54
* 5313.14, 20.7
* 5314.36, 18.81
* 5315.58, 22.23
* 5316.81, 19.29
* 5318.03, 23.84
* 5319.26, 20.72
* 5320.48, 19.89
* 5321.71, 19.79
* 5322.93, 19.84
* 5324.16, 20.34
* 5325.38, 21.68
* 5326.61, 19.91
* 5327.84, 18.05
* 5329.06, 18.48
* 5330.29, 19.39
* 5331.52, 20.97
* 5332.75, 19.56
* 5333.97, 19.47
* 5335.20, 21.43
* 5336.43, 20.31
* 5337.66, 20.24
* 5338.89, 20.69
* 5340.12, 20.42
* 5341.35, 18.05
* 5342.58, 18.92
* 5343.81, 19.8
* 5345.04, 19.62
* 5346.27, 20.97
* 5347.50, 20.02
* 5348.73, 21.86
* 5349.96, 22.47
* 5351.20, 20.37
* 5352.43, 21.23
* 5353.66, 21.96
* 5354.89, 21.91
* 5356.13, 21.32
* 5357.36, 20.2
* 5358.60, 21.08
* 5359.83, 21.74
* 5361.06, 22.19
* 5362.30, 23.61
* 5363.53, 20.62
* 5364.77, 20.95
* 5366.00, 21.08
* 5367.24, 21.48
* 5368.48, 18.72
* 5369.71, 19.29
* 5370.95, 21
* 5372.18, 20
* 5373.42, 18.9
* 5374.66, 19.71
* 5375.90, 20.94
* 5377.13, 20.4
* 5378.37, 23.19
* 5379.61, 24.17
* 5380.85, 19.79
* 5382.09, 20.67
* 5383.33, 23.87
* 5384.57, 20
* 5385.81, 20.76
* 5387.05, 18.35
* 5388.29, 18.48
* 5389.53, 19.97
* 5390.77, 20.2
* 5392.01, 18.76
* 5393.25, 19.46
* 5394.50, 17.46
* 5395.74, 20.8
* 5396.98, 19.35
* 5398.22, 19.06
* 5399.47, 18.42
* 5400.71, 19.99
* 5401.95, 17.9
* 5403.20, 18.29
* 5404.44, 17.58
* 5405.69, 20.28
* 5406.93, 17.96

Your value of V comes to 1.27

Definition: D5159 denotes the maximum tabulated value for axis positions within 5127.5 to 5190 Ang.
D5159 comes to 20.29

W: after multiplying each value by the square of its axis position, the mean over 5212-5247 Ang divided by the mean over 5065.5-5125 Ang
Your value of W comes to 1.11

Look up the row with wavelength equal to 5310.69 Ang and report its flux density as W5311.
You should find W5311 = 20.03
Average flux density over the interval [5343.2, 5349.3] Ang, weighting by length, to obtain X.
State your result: 20.5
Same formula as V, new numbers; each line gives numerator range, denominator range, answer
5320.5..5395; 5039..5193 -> 1.29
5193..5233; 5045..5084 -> 1.05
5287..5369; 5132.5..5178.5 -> 1.34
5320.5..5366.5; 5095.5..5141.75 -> 1.26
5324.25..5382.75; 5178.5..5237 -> 1.22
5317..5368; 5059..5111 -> 1.25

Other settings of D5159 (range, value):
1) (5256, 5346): 23.89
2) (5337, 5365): 23.61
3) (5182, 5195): 19.23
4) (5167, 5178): 15.86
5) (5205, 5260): 21.93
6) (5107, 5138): 20.66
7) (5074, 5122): 21.79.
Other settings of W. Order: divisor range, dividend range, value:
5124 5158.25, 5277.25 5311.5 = 1.21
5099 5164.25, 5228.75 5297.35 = 1.15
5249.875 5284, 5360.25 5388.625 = 1.13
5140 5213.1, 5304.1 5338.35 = 1.30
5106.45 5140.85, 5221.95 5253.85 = 1.13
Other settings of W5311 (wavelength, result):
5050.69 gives 16.11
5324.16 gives 20.34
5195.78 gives 18.88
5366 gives 21.08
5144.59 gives 19.34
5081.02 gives 18.19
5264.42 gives 16.51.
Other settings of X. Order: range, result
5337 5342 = 19.8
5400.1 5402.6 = 18.9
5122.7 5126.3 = 17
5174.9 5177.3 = 15.2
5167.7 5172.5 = 13.2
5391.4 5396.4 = 19.1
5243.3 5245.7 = 18.5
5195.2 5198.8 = 18.6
